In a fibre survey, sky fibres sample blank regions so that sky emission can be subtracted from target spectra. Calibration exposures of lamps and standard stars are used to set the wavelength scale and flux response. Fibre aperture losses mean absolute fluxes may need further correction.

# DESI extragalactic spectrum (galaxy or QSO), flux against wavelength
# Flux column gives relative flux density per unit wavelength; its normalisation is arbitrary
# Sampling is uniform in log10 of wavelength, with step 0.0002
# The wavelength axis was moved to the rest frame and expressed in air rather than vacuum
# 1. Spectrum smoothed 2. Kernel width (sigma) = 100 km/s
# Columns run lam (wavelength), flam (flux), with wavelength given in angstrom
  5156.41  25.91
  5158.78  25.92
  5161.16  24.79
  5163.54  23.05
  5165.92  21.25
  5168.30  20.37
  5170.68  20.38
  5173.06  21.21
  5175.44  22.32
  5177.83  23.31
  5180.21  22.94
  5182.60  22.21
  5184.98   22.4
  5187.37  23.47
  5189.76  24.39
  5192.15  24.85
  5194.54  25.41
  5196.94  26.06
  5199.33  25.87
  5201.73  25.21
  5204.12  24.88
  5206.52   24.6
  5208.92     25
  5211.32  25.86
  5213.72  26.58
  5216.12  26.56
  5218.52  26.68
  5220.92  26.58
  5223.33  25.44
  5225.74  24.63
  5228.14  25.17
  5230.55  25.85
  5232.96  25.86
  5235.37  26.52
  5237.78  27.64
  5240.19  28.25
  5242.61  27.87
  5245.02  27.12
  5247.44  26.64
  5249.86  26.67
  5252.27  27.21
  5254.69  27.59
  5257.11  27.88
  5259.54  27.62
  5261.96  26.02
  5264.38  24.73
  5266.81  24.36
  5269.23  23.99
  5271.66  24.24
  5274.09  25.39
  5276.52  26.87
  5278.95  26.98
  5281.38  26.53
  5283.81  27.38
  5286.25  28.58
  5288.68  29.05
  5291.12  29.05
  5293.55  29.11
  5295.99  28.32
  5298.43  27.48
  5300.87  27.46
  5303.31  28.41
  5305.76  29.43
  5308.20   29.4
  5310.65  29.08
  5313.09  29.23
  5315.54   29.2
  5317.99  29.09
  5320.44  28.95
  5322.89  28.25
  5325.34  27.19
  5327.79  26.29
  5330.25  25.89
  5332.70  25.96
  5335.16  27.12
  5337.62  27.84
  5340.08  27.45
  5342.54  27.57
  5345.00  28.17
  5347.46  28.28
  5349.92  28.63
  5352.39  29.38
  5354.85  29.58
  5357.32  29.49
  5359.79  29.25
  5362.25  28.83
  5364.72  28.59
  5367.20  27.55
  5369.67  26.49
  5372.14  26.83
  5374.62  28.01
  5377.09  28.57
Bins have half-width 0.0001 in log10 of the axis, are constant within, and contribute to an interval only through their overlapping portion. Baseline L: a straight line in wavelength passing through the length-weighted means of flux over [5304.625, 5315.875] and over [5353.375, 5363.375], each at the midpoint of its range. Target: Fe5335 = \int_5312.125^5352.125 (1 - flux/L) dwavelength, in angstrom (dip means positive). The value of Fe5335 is 2.0 angstrom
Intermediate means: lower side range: 29.3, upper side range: 29.3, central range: 27.8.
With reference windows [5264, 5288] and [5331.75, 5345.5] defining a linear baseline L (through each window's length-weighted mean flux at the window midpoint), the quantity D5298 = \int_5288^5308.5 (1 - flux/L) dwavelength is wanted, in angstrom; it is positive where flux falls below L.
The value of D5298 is -1.6 angstrom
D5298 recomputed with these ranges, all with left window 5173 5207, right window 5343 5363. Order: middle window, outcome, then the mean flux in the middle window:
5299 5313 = -0.63 angstrom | 28.7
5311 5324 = -0.52 angstrom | 29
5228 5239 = -0.43 angstrom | 26.3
